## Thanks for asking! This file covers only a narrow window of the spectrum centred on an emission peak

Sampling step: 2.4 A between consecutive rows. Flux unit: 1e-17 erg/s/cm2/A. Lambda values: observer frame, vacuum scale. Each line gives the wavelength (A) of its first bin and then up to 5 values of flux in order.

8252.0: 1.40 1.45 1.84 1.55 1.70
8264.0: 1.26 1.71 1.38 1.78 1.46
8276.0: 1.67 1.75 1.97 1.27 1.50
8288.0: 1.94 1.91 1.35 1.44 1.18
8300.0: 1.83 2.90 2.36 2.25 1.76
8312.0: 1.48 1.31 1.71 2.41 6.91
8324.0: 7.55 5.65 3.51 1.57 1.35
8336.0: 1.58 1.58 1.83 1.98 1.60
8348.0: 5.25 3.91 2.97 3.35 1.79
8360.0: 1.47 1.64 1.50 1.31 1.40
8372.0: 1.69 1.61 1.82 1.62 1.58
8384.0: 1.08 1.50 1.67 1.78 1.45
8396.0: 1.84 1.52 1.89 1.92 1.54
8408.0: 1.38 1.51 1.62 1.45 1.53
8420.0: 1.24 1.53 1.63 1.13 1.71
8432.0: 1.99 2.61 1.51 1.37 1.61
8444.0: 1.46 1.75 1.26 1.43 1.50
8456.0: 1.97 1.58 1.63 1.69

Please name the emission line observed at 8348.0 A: [N II] 6583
